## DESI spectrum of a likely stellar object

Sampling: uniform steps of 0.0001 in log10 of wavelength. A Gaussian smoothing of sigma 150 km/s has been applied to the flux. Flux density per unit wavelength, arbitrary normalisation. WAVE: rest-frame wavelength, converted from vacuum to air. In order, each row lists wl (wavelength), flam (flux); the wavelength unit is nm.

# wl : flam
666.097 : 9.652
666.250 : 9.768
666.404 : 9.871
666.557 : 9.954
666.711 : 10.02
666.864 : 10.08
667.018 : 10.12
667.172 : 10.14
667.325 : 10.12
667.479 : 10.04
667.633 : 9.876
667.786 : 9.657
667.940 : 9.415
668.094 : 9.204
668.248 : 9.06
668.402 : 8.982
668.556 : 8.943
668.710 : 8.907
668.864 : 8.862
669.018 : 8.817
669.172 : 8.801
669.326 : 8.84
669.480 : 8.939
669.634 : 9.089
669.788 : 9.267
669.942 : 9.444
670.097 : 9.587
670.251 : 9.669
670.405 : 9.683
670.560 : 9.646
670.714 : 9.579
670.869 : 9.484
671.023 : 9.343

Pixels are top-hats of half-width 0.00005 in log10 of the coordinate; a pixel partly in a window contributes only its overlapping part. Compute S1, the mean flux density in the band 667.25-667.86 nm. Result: 9.93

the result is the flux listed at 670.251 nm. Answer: 9.669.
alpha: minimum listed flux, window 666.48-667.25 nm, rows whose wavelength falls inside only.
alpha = 9.954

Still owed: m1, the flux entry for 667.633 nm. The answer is 9.876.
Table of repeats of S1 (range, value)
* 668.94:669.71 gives 8.9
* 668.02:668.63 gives 9.04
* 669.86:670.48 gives 9.6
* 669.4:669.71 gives 9.02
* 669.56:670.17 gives 9.34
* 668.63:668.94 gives 8.88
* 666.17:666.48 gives 9.81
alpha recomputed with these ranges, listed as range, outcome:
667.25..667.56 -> 10.04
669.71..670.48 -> 9.267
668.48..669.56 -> 8.801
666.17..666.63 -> 9.768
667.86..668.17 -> 9.204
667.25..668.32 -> 9.06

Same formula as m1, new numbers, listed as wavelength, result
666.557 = 9.954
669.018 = 8.817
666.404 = 9.871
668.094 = 9.204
